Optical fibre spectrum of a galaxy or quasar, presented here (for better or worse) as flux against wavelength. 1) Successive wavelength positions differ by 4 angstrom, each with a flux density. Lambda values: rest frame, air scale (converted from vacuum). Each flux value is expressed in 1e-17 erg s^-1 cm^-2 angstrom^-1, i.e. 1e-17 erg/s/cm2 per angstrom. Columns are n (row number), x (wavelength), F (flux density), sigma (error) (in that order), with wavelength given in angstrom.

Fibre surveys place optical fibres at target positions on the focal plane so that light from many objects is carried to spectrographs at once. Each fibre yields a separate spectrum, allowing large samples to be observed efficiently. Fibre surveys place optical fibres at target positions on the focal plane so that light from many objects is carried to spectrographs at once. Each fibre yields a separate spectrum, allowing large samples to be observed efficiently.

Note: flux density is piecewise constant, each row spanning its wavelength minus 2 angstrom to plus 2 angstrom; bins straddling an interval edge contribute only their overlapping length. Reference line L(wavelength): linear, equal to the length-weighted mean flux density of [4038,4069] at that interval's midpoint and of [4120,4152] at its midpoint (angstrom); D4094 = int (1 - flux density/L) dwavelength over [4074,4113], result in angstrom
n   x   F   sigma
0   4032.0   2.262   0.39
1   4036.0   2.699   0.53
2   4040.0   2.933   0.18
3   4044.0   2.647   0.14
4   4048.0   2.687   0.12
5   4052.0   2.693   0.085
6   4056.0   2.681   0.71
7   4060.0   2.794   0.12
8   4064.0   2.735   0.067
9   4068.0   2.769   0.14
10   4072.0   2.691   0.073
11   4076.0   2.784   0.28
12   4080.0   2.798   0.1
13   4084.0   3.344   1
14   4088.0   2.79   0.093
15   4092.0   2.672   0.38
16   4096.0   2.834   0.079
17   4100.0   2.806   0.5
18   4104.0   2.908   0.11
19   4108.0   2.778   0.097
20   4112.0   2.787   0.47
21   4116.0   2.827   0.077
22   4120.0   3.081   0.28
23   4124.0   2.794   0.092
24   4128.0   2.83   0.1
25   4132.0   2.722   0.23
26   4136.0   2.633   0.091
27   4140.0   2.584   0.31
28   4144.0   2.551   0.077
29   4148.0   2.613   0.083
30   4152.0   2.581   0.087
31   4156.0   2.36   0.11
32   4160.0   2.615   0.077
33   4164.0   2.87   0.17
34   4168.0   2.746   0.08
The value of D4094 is -1.9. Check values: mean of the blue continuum 2.74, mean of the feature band 2.85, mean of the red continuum 2.69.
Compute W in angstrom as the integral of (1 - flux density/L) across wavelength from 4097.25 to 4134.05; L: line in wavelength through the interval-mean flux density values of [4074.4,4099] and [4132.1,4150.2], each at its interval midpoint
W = -1.4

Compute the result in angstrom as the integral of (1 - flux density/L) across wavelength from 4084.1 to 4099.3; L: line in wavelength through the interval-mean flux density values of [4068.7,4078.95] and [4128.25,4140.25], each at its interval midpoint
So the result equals -0.6 angstrom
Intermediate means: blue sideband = 2.75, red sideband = 2.68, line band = 2.84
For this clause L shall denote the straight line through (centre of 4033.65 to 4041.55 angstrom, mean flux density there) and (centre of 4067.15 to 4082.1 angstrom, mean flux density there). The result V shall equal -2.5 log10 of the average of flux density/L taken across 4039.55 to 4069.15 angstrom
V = 0.02 mag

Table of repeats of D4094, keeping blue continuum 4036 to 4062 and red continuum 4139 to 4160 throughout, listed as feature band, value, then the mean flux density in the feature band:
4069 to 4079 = -0.22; 2.75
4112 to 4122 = -1.21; 2.92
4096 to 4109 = -1.00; 2.84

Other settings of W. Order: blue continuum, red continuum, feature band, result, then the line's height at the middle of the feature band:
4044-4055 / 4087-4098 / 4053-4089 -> -1.3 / 2.72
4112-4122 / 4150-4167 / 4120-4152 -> 1.0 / 2.78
